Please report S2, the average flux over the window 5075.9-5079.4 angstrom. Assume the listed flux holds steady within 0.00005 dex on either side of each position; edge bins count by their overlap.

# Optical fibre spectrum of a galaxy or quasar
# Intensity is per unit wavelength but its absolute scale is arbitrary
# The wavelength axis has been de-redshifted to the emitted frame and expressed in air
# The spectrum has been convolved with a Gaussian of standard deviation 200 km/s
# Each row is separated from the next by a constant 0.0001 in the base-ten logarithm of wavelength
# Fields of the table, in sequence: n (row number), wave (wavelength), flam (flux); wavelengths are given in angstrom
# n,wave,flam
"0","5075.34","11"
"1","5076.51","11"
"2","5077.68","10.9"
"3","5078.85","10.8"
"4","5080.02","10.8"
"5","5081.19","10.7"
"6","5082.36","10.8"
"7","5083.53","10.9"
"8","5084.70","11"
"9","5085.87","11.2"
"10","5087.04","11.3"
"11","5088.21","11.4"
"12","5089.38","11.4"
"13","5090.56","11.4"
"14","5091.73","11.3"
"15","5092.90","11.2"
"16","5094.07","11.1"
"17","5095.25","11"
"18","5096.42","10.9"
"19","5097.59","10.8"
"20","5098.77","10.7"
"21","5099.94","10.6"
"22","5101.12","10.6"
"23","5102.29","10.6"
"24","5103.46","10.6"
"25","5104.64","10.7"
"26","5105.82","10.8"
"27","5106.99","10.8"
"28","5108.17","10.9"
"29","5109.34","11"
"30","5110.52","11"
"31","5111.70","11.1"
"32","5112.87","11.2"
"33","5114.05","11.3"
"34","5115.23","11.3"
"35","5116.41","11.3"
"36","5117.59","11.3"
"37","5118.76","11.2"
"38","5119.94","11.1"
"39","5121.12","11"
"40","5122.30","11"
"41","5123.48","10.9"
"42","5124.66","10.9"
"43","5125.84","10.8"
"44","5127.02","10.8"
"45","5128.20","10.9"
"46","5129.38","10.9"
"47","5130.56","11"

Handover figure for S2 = 10.9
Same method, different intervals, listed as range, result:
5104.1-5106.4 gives 10.7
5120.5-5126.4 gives 10.9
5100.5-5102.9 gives 10.6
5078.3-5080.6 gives 10.8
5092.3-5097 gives 11.1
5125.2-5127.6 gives 10.8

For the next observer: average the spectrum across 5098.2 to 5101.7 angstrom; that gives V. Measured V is 10.6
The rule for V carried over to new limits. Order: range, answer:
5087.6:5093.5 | 11.3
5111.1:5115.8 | 11.2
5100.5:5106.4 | 10.7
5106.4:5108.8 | 10.9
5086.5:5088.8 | 11.4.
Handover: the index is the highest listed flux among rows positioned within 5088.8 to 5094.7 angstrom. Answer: 11.4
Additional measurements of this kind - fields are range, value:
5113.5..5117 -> 11.3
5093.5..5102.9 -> 11.1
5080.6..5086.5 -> 11.2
